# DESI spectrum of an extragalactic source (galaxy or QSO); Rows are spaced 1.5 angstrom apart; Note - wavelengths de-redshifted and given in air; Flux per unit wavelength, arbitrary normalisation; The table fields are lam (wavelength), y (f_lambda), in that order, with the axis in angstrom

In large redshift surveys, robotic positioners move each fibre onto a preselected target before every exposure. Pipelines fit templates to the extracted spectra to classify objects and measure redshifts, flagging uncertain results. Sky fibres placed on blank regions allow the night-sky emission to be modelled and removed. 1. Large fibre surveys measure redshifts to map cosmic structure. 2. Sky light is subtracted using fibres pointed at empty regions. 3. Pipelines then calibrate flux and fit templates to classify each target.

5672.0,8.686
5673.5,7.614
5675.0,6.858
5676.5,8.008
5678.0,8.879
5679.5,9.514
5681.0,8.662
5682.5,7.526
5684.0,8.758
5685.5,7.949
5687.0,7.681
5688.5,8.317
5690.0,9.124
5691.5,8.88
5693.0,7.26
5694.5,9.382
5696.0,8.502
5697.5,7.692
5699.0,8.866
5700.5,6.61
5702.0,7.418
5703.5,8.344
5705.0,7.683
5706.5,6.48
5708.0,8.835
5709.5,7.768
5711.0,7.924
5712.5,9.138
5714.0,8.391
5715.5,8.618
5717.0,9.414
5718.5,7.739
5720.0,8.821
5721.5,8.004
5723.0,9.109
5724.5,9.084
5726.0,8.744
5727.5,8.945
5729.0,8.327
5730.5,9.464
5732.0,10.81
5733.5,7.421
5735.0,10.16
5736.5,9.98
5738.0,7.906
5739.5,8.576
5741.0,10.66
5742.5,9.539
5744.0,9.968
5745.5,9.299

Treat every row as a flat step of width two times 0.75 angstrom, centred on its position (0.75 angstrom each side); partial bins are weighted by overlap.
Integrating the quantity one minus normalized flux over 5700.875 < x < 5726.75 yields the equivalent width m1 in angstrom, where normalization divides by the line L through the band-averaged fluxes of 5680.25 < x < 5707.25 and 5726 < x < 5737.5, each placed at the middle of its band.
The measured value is 1.2 angstrom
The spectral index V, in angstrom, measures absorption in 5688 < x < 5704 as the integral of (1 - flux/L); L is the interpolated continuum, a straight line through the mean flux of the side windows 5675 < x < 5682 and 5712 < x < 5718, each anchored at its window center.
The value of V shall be 0.8 angstrom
